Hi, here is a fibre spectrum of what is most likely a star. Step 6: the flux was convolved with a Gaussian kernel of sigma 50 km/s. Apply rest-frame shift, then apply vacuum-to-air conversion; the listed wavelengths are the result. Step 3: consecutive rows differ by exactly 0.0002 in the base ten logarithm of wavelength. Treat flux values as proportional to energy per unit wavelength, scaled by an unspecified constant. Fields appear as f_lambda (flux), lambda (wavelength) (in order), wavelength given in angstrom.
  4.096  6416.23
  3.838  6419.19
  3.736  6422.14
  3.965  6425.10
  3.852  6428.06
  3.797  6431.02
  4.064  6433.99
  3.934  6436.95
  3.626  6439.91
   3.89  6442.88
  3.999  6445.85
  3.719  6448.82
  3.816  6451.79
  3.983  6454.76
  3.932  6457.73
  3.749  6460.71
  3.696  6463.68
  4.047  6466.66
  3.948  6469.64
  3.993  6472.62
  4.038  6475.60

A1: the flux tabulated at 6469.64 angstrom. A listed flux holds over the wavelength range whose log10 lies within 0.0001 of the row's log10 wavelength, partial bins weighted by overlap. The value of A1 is 3.948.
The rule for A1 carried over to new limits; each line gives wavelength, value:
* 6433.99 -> 4.064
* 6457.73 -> 3.932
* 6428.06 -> 3.852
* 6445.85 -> 3.999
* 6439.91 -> 3.626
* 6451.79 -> 3.816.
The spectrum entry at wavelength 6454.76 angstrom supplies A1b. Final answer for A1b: 3.983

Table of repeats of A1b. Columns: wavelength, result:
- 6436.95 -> 3.934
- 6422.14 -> 3.736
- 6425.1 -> 3.965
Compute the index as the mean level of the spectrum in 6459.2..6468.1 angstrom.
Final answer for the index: 3.83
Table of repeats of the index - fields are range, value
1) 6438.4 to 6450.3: 3.81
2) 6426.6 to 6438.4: 3.91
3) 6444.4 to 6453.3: 3.85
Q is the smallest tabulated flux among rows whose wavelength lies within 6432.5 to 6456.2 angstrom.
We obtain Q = 3.626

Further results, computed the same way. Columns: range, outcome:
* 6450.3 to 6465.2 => 3.696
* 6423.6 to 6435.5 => 3.797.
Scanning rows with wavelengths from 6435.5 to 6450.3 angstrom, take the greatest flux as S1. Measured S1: 3.999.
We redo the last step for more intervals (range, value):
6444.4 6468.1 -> 4.047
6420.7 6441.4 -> 4.064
